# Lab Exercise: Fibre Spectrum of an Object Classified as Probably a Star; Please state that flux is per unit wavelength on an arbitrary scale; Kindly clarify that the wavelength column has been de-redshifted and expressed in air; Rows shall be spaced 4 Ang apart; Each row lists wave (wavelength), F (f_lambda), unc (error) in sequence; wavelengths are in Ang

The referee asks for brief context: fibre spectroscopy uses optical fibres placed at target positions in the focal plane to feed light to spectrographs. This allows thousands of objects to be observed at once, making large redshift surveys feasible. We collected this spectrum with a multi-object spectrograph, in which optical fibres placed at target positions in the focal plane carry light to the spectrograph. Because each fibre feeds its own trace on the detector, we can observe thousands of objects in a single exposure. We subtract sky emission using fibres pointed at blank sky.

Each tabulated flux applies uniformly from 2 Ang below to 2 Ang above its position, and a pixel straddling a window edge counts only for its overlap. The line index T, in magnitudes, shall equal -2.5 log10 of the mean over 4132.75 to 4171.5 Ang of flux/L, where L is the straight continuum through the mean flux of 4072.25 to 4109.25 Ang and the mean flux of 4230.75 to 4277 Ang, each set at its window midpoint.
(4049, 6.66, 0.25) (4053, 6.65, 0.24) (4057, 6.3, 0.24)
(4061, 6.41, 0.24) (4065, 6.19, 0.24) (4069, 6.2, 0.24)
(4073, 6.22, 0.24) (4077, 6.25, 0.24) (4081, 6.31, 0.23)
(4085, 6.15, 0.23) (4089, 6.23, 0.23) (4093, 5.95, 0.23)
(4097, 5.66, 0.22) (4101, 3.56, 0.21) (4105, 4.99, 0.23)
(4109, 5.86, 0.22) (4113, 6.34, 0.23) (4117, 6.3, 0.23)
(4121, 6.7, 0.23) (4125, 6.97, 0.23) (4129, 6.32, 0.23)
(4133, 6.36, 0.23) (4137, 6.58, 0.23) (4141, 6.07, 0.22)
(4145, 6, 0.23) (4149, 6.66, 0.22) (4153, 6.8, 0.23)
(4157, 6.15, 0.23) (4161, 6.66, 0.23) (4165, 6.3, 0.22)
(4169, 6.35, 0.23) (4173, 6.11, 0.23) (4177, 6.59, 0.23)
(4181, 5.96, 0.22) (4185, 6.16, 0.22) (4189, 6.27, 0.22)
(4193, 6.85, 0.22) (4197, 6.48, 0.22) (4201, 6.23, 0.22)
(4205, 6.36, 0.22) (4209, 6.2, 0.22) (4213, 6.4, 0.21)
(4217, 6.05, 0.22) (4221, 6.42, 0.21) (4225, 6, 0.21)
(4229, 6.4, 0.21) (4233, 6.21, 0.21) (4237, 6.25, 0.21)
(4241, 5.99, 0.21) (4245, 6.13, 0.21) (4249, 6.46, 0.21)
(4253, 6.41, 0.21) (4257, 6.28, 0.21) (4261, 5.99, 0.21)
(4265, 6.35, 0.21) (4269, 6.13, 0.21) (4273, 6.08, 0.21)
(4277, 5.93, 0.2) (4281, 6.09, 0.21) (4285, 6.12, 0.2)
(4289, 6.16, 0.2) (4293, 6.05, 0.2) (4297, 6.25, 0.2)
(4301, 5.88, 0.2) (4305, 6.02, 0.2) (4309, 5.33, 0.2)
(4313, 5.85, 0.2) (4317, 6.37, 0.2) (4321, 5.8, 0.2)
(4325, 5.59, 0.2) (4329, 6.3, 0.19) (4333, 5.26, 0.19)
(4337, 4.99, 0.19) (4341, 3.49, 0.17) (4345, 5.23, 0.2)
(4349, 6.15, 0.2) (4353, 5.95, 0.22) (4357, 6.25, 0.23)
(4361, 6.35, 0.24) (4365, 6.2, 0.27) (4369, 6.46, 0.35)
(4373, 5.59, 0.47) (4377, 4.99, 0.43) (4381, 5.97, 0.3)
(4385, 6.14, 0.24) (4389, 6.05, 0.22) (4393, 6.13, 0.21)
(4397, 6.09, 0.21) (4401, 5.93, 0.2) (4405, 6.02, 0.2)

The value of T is -0.09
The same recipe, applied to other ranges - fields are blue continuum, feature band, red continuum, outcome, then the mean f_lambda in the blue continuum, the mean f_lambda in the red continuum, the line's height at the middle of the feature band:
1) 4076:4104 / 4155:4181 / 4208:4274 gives -0.06 mag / 5.69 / 6.22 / 5.96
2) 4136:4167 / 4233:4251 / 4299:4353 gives -0.04 mag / 6.4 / 5.57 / 5.97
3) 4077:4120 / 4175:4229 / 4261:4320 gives -0.07 mag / 5.78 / 6.04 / 5.92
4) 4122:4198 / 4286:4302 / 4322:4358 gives -0.07 mag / 6.4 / 5.46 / 5.7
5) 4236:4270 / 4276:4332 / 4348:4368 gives 0.04 mag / 6.22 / 6.2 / 6.21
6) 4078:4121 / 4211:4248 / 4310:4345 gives -0.11 mag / 5.79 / 5.44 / 5.59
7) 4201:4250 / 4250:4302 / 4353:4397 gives 0.00 mag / 6.23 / 6.01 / 6.16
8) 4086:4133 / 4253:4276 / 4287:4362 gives -0.07 mag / 5.92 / 5.74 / 5.79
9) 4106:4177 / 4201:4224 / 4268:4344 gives -0.03 mag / 6.37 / 5.76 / 6.11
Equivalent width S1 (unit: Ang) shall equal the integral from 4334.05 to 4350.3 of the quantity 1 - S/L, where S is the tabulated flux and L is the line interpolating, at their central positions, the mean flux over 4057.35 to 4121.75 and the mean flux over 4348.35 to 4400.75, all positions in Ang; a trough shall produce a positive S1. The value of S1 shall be 2.9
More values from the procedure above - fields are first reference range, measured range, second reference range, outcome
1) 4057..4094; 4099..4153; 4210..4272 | 1.2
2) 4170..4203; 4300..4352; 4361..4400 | 4.4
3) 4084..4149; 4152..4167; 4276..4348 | -1.3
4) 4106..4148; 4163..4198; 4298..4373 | -0.9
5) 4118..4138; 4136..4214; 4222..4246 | 0.5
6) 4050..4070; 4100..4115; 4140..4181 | 2.5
